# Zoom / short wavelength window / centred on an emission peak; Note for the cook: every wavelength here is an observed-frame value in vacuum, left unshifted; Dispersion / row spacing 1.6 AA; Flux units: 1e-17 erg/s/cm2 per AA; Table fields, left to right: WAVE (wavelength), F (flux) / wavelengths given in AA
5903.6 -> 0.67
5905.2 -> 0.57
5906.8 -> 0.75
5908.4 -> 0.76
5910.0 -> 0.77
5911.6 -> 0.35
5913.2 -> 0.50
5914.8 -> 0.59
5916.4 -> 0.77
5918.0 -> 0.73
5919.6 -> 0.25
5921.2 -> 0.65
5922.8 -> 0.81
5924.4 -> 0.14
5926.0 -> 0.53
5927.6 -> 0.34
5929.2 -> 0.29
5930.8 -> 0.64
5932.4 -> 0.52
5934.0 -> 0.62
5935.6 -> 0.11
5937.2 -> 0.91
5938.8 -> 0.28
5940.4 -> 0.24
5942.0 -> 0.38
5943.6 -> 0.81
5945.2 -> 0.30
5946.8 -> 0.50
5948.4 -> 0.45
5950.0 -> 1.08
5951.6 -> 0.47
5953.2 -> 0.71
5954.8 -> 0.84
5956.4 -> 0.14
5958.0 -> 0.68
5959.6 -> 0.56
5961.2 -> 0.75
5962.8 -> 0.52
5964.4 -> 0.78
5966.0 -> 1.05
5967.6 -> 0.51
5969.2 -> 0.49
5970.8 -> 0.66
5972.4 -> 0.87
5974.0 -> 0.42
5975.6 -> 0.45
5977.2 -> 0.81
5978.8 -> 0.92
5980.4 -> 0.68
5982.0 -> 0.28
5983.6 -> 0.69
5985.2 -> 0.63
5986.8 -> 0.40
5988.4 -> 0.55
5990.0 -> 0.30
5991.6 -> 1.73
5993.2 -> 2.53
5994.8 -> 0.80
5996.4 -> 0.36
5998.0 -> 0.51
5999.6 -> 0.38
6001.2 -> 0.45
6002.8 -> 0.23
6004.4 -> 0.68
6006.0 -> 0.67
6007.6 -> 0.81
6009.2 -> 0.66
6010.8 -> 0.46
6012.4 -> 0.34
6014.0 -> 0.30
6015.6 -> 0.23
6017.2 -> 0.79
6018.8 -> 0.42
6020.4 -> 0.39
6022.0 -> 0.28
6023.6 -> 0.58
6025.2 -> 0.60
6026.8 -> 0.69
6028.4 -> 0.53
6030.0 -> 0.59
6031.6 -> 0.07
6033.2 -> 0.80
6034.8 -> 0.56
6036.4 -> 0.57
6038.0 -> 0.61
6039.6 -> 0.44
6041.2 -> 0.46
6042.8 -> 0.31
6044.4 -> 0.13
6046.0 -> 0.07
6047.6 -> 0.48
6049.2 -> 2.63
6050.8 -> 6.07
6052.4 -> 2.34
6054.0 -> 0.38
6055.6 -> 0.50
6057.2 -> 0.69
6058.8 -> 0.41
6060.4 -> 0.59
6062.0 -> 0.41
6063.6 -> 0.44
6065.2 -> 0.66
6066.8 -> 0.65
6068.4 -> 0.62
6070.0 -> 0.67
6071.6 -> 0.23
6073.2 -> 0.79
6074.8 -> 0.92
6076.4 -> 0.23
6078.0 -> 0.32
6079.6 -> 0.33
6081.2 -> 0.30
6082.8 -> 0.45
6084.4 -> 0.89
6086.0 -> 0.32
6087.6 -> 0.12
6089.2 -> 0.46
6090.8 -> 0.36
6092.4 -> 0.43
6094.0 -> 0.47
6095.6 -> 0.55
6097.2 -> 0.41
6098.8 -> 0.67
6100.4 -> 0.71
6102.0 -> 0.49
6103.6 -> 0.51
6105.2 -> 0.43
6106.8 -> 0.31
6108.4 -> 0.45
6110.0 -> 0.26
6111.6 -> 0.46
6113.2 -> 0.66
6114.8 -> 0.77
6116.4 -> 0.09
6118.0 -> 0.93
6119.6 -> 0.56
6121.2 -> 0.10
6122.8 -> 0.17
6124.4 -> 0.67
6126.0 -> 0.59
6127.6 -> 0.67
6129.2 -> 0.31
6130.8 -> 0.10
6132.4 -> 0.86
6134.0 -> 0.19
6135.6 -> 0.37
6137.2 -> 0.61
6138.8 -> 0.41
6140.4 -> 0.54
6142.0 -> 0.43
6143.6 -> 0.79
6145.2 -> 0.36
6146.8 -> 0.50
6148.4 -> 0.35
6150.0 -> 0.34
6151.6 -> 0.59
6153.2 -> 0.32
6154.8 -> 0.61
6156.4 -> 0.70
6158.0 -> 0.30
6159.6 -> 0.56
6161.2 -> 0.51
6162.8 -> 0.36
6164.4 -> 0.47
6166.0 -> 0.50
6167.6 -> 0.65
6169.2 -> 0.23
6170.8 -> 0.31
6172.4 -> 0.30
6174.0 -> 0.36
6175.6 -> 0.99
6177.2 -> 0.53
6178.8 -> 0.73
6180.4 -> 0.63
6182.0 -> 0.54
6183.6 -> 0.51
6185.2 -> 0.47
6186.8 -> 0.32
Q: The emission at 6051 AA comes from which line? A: [O III] 5007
